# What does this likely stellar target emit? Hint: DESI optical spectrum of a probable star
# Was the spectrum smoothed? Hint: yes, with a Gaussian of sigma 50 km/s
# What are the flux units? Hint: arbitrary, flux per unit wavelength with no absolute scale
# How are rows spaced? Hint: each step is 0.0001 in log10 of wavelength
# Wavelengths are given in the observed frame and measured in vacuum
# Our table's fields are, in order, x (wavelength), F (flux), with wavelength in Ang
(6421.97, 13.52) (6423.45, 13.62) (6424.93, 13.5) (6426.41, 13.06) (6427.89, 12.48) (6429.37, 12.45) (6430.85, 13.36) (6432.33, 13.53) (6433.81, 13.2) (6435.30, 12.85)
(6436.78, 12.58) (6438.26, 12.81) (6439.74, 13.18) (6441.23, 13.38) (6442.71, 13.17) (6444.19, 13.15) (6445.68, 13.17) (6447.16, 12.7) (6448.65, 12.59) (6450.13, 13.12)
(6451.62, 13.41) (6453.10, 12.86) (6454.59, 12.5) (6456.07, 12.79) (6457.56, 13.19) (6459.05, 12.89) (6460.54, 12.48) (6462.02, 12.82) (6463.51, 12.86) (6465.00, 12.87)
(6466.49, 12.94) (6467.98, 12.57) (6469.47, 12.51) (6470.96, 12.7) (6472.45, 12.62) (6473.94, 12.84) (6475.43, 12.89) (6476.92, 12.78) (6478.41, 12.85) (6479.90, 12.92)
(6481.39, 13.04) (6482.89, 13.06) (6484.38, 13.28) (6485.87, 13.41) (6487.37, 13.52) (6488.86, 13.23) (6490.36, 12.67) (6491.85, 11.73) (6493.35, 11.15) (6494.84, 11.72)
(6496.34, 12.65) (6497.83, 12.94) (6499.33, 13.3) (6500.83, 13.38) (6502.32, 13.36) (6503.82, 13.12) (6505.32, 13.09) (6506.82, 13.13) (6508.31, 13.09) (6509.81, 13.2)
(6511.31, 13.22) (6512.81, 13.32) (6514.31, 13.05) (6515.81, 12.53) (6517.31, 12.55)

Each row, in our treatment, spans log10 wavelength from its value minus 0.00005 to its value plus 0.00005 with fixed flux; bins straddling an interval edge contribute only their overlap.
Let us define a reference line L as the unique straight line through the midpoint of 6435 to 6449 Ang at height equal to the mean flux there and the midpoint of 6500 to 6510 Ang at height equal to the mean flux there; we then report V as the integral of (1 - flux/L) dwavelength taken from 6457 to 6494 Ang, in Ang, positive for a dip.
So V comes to 0.84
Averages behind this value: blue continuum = 13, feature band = 12.8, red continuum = 13.2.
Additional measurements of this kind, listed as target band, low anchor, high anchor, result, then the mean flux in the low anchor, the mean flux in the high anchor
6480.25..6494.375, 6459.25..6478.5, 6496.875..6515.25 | 0.2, 12.8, 13.2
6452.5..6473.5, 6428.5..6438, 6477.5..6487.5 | 0.5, 13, 13.1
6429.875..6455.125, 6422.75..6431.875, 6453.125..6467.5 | -0.1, 13.1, 12.8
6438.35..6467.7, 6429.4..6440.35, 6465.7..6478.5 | -0.1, 13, 12.7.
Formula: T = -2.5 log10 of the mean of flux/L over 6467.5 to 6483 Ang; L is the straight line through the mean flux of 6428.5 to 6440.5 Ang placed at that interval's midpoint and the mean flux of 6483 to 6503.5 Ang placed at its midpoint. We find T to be 0.01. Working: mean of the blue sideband 13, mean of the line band 12.8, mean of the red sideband 12.8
